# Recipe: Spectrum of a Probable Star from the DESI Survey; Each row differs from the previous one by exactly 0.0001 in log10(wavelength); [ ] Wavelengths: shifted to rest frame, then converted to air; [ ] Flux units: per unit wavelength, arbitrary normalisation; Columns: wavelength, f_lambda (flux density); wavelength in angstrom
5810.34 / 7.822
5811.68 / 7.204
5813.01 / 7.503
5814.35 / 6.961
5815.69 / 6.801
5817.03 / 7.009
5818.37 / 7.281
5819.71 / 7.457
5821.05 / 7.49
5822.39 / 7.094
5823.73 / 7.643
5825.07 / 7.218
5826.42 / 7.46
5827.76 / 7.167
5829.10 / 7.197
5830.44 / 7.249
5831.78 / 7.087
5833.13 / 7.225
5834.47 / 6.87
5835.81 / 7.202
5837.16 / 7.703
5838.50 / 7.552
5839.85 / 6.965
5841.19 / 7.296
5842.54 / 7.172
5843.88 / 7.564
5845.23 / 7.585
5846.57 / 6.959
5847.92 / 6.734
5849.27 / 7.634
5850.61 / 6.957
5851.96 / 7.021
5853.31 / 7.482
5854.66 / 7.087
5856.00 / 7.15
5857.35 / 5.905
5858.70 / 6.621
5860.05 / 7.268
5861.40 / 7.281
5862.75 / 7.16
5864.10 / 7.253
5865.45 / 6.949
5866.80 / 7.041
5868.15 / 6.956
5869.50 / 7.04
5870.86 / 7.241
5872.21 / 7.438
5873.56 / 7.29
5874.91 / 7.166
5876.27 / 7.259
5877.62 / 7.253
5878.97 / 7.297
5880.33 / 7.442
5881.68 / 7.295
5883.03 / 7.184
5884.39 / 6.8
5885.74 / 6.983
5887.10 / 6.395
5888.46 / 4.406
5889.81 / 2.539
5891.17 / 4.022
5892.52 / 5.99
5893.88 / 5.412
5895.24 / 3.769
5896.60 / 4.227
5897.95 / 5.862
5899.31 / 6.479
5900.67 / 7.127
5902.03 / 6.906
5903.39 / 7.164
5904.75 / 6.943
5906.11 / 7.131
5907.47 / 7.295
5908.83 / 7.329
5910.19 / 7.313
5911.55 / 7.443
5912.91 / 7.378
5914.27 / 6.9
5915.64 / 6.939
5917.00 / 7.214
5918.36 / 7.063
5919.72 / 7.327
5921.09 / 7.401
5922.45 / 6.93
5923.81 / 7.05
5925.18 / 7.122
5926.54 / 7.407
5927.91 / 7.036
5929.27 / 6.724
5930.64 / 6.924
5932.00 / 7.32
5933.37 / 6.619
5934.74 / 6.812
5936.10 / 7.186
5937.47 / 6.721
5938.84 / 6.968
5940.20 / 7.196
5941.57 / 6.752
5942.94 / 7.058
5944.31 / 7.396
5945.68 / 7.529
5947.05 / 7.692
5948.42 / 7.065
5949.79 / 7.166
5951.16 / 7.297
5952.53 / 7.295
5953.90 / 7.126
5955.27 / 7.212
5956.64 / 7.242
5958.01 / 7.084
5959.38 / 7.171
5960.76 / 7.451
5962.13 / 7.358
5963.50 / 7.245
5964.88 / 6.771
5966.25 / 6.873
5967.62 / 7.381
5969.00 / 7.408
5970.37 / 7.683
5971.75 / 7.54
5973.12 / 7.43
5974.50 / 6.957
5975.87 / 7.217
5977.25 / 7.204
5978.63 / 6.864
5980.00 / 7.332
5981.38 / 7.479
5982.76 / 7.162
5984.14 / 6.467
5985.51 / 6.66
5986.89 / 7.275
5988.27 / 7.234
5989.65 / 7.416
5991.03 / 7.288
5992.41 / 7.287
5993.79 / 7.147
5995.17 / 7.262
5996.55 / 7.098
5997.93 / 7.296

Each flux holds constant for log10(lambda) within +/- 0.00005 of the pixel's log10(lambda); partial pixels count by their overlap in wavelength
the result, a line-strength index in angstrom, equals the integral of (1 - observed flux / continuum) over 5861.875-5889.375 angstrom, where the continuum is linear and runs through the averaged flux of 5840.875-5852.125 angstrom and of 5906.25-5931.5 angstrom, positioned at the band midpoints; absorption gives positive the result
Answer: 0.92 angstrom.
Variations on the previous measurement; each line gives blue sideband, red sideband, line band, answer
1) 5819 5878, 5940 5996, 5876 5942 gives 5.0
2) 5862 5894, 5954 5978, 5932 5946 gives 0.0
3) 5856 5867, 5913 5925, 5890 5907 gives 2.9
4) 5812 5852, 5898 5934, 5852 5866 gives 0.3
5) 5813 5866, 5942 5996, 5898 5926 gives 0.4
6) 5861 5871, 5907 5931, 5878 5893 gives 2.2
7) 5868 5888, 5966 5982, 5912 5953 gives 0.5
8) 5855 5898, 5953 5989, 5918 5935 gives -0.6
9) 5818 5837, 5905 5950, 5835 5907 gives 4.8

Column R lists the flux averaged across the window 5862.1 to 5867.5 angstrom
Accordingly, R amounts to 7.1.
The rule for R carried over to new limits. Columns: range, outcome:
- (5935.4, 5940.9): 7.02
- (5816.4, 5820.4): 7.25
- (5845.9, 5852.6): 7.06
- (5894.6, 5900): 5.1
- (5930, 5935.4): 6.92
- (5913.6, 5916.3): 6.9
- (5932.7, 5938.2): 6.83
